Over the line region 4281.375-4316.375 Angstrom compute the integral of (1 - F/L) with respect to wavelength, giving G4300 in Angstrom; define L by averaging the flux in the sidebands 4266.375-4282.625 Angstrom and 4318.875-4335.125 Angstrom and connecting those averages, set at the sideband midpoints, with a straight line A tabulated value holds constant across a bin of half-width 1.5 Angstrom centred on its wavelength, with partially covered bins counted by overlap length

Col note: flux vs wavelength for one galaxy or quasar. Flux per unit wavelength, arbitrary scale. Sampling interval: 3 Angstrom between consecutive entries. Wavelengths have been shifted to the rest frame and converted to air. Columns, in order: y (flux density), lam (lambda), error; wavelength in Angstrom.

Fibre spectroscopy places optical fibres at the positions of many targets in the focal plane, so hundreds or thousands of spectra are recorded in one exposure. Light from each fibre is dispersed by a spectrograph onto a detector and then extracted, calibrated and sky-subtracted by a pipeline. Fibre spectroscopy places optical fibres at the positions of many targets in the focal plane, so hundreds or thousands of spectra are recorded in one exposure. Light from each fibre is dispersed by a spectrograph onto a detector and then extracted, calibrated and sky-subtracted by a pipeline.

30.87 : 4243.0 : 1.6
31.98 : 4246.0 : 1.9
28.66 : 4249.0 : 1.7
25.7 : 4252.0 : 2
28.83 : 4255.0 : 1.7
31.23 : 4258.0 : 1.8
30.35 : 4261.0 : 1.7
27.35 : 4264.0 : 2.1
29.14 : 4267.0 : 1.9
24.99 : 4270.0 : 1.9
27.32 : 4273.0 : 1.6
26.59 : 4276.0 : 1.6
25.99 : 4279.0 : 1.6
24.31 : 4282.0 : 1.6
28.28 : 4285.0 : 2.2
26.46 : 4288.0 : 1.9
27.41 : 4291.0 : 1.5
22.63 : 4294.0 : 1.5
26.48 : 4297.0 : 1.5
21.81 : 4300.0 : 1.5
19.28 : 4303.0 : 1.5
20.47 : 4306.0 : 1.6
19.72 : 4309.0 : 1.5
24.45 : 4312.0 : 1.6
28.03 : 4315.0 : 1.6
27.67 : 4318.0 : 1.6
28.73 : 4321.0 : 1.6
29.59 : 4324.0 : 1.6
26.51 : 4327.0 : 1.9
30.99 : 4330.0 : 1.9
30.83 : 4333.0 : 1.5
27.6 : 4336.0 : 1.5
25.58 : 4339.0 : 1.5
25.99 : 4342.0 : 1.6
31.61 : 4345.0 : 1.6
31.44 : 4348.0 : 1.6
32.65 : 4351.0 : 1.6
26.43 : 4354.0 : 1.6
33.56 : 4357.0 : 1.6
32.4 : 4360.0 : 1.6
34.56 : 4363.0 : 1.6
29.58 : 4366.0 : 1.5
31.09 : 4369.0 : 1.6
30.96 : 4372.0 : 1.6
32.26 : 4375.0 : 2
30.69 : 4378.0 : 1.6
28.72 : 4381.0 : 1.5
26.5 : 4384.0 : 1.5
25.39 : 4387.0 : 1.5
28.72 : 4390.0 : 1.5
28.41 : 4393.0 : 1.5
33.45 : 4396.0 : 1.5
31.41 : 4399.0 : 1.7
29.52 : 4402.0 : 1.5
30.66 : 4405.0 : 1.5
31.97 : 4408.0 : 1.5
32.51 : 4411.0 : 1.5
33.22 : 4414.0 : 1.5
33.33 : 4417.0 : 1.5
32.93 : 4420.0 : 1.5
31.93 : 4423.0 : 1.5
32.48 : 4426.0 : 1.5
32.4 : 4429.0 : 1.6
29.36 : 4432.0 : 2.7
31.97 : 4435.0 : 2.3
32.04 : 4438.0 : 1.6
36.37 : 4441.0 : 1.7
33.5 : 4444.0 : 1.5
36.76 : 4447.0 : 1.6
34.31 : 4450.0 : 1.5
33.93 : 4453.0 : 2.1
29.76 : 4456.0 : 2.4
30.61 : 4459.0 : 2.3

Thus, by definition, 4.5 Angstrom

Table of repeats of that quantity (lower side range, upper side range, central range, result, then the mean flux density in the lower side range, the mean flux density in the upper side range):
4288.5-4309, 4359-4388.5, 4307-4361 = -4.2 Angstrom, 22.9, 30.2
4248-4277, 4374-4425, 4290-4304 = 2.5 Angstrom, 28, 30.7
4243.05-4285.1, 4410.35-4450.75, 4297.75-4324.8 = 4.7 Angstrom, 28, 33.1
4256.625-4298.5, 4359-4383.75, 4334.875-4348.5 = 0.7 Angstrom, 27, 31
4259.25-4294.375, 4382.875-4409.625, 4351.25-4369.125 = -1.6 Angstrom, 26.9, 29.6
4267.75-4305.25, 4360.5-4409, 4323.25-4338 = -0.8 Angstrom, 25.1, 30.3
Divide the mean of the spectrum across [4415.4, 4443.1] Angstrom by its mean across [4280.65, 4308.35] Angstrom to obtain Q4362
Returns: 1.4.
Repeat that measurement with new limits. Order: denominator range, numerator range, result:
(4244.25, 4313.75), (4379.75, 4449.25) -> 1.21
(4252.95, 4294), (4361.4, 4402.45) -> 1.10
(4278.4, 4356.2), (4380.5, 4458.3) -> 1.19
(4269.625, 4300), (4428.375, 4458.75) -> 1.27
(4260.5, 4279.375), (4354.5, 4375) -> 1.16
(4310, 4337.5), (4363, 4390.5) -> 1.05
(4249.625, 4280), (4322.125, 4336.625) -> 1.05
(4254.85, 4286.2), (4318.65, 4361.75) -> 1.07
